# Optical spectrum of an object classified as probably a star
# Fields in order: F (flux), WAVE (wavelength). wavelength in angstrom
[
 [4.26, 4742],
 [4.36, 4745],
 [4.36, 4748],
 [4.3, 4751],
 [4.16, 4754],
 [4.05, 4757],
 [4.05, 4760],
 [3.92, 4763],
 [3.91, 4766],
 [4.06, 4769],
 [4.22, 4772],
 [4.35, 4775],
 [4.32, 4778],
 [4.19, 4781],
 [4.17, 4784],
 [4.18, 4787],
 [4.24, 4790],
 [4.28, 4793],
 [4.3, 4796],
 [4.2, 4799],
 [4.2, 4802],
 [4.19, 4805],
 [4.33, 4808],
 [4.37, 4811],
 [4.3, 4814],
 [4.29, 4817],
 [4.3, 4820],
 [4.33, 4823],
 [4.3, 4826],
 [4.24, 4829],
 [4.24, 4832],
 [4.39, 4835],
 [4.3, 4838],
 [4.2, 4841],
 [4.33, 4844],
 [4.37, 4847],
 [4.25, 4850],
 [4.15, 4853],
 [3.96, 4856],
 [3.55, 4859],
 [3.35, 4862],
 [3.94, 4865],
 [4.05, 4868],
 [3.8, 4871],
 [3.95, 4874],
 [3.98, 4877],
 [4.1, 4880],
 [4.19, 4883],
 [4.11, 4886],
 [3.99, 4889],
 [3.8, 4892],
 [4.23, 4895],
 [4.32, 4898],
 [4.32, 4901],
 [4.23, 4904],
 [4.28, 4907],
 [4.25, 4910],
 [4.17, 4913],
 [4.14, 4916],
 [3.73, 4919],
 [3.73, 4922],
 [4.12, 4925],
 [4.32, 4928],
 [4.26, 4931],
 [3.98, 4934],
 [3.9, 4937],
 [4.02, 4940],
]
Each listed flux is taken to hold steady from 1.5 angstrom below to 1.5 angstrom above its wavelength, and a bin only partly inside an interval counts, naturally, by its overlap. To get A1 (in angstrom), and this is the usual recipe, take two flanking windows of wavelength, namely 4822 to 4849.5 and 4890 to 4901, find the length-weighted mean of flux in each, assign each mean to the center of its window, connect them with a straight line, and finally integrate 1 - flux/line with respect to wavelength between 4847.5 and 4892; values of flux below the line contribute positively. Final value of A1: 2.62 angstrom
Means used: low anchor 4.3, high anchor 4.14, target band 3.96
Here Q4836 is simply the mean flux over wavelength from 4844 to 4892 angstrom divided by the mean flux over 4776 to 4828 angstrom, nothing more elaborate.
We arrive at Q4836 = 0.94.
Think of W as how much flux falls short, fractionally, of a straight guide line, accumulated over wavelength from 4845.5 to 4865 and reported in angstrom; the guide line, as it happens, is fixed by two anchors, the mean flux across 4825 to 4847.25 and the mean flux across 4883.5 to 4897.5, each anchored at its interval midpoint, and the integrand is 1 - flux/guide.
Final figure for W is 1.3 angstrom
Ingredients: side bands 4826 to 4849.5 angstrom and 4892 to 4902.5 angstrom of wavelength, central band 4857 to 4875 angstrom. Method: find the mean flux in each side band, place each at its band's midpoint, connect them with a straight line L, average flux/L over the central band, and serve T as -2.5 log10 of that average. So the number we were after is 0.13 mag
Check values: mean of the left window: 4.29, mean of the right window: 4.22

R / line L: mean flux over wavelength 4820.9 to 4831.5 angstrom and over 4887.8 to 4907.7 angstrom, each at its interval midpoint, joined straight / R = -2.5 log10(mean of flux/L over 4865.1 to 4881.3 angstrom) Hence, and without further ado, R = 0.06 mag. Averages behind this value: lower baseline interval 4.29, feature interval 3.97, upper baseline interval 4.17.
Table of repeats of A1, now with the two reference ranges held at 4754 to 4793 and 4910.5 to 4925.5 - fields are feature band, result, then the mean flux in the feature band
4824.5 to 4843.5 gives -0.9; 4.28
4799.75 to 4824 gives -1.1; 4.29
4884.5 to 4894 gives 0.1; 3.98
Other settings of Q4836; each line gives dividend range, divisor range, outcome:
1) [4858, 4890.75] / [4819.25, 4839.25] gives 0.91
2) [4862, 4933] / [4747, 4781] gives 0.98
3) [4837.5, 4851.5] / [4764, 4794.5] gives 1.02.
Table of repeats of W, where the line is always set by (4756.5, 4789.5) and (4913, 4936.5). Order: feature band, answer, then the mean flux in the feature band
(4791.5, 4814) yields -0.8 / 4.27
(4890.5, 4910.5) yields -0.7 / 4.2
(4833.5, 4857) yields -0.9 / 4.25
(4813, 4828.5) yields -0.7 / 4.3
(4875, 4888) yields -0.1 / 4.09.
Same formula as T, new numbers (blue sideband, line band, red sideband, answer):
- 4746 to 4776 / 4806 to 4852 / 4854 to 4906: -0.063 mag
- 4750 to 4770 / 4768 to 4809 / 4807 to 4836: -0.015 mag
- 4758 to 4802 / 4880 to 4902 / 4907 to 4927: -0.015 mag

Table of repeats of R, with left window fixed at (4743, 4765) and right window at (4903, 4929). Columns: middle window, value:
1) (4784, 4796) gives -0.021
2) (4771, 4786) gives -0.024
